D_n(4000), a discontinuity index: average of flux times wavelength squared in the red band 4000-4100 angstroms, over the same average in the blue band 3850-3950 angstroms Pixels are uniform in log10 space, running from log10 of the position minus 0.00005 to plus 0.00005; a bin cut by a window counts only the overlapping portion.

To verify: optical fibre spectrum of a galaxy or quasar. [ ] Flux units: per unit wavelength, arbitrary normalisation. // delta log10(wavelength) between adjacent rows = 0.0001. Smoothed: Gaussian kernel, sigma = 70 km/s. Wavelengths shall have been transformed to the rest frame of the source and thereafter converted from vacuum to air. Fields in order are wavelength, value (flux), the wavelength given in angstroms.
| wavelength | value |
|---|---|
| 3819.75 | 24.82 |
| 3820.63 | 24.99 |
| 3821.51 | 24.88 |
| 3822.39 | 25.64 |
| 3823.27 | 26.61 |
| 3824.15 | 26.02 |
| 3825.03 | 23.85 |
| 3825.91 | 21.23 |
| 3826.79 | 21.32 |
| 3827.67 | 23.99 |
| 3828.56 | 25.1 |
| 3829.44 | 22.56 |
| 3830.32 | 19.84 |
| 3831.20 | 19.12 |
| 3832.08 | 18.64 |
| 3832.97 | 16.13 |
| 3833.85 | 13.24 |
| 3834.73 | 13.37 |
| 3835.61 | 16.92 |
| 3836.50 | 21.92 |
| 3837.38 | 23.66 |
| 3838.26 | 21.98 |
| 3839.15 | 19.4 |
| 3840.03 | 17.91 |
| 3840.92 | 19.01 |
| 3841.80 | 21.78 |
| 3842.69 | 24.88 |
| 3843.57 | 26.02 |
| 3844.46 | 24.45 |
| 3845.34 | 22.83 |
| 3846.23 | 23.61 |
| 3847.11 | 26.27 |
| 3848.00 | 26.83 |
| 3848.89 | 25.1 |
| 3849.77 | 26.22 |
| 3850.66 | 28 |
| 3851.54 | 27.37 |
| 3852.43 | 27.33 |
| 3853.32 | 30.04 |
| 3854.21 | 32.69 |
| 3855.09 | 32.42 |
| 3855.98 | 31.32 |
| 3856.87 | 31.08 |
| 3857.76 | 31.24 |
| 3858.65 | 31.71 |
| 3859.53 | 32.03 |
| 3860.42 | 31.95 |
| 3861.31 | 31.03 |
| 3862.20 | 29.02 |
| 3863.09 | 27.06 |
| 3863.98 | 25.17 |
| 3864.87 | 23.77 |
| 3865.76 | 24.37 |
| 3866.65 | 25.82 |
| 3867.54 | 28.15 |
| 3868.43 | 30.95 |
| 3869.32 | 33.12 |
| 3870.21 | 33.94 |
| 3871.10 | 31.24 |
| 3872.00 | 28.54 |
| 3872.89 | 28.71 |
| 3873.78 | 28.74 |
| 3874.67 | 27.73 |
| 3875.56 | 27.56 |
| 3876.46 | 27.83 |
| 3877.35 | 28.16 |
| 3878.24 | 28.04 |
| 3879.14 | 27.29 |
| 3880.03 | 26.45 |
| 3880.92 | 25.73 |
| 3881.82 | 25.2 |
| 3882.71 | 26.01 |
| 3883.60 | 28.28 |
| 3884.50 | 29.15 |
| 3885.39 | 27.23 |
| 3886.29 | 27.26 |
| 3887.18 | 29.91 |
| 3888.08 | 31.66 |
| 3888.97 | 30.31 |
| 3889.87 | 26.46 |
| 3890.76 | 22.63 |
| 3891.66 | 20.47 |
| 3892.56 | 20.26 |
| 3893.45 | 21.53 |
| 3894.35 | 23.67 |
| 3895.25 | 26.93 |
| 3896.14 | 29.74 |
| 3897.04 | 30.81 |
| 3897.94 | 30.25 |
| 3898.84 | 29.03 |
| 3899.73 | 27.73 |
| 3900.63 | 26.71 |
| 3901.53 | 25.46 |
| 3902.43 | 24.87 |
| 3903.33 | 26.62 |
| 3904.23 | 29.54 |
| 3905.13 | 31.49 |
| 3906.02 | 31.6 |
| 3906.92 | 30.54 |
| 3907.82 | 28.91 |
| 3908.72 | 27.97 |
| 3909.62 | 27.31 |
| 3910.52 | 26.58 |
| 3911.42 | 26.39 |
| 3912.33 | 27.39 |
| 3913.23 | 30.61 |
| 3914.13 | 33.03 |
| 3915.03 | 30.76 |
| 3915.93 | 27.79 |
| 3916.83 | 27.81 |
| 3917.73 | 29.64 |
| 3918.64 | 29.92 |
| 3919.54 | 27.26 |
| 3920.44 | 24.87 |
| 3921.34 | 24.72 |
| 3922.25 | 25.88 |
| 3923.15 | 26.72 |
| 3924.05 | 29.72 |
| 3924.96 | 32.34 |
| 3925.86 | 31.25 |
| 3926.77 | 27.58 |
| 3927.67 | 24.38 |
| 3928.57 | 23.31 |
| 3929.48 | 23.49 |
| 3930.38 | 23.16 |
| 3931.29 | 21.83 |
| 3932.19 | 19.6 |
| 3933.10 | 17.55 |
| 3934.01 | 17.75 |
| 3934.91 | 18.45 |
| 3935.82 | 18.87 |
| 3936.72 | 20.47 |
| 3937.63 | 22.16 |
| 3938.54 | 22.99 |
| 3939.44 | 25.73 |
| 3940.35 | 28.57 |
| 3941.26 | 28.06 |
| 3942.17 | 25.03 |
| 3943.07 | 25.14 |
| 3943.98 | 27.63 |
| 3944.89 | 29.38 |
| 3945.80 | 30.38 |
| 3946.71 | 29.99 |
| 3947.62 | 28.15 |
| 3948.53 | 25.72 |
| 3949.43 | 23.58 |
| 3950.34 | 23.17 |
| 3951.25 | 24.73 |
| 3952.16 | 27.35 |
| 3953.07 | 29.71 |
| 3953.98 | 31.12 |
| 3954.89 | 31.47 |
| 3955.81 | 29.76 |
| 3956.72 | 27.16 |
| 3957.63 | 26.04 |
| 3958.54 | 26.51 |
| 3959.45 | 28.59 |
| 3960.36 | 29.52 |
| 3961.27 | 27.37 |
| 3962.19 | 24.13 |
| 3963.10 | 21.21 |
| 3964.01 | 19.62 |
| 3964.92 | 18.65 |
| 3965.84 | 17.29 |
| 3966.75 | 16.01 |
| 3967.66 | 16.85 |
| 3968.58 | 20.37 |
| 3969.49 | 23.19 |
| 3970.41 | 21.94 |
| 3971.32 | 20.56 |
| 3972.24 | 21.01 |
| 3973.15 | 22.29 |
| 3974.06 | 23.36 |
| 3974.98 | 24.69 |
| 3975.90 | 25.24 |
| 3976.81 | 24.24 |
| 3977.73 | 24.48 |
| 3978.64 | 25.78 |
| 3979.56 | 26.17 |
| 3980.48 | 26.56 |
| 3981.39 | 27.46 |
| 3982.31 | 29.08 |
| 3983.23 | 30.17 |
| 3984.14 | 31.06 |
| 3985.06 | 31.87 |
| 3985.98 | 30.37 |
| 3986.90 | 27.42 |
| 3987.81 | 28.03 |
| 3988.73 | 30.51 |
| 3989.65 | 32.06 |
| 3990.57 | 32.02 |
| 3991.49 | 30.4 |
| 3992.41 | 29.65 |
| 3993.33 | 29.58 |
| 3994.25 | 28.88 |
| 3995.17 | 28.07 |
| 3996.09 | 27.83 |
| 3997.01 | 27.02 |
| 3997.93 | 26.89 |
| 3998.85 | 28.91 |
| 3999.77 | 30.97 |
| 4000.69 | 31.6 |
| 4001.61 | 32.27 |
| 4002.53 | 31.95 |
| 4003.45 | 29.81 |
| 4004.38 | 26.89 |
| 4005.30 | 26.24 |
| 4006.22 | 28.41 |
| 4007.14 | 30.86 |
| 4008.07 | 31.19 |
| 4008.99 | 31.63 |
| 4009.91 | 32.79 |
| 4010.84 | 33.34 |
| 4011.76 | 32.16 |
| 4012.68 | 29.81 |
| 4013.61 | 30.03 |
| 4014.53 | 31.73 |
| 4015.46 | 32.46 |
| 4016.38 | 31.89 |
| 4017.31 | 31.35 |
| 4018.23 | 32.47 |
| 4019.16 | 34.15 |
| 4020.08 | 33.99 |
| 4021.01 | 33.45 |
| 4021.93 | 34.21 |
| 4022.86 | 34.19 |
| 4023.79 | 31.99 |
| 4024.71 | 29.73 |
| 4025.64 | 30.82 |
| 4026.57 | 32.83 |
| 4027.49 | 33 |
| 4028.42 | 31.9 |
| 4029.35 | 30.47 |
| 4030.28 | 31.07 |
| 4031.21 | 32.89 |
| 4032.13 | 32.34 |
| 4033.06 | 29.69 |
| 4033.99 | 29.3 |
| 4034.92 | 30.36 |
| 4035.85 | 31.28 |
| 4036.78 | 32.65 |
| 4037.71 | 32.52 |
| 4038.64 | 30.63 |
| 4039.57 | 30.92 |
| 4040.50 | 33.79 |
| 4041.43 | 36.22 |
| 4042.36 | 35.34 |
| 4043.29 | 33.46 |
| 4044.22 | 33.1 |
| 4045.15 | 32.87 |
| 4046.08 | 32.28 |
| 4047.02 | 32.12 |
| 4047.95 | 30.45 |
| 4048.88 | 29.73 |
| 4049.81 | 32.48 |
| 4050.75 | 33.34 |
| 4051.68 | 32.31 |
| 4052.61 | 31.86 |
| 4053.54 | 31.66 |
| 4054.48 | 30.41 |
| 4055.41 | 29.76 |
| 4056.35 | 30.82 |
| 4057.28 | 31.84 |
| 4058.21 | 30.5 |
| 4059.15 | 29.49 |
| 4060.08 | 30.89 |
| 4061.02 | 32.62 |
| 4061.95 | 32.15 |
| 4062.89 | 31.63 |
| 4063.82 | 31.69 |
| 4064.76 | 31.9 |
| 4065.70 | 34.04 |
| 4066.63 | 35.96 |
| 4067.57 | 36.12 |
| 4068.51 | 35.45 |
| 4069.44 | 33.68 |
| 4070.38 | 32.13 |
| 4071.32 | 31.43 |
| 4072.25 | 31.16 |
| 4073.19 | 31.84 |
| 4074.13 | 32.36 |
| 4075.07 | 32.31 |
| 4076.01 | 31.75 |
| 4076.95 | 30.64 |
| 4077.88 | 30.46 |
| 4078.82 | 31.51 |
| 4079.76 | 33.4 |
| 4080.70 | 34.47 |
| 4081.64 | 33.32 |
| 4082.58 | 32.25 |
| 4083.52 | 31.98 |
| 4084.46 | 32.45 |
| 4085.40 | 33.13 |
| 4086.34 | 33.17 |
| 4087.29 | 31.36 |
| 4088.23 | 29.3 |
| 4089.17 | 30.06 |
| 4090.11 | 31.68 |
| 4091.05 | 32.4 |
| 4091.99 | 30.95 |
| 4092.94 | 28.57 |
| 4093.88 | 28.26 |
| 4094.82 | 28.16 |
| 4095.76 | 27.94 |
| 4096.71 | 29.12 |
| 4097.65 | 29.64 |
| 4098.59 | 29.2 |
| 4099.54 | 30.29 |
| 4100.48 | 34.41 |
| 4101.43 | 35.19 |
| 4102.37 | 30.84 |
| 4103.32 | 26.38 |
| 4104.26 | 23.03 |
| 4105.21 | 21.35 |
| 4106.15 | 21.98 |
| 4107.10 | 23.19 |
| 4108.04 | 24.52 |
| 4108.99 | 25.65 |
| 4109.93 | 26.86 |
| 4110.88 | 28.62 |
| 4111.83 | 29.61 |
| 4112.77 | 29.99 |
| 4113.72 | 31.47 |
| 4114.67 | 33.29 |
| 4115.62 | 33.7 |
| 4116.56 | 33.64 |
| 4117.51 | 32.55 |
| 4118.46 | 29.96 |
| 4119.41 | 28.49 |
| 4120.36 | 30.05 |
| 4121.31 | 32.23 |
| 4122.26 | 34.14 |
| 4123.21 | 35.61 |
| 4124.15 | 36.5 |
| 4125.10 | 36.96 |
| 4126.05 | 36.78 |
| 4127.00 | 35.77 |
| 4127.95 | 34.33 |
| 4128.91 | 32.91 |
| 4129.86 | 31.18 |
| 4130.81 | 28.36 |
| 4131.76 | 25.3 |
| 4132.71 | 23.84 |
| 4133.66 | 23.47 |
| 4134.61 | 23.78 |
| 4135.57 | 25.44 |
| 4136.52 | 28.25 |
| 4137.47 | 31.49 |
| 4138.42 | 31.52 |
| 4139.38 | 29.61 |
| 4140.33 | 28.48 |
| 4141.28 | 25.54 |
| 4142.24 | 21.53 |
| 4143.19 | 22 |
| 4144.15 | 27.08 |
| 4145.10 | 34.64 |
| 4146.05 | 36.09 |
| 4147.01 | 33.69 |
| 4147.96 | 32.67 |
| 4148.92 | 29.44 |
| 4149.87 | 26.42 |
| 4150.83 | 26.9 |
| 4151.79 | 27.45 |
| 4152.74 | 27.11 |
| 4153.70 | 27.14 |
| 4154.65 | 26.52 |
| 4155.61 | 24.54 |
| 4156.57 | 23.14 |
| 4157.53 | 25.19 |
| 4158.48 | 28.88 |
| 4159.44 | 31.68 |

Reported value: 1.3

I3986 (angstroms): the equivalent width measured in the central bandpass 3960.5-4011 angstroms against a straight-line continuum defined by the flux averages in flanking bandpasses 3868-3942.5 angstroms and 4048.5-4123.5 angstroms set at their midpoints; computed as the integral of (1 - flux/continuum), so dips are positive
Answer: 3.3 angstroms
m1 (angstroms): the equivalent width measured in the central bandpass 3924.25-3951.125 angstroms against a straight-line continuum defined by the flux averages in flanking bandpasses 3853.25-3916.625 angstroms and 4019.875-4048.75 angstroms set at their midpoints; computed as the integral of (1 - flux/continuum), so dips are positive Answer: 4.5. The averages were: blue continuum 28.3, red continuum 32.2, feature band 24.7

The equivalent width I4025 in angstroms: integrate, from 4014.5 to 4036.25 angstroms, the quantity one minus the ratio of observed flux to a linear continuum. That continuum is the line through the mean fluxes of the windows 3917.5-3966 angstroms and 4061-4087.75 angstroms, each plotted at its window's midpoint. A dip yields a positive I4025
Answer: -1.5 angstroms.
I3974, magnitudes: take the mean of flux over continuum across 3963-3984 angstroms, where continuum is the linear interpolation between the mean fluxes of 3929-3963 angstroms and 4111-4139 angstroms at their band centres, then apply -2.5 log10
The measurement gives 0.14 mag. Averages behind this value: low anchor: 25.4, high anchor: 31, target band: 23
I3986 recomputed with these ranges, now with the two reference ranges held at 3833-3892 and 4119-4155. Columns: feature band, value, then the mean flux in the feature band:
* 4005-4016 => -1.1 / 31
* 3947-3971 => 2.7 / 24.6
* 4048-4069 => -2.4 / 32.1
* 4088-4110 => 0.7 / 28.3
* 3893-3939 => 1.3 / 26.4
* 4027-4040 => -1.3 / 31.4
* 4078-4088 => -1.2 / 32.5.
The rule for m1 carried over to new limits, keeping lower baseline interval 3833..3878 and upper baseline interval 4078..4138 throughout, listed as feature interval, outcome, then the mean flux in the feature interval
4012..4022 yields -1.2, 32.3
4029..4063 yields -2.9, 31.8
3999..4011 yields -0.8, 30.5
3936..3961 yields 0.8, 26.9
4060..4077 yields -1.8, 32.7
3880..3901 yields 0.1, 26.8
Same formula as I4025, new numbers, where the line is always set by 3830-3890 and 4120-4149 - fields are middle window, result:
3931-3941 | 2.2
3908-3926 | -0.8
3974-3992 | 0.0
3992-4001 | -0.2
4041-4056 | -1.7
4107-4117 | 0.2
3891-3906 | 0.1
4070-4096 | -1.6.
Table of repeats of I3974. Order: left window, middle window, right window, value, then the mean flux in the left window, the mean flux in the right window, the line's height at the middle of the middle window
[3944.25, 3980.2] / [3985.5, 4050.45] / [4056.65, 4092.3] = -0.10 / 24.8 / 32.2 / 28.5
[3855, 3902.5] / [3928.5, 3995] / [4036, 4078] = 0.18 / 28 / 32.3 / 30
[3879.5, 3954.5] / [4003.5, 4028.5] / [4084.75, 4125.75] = -0.11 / 26.6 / 30.1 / 28.4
